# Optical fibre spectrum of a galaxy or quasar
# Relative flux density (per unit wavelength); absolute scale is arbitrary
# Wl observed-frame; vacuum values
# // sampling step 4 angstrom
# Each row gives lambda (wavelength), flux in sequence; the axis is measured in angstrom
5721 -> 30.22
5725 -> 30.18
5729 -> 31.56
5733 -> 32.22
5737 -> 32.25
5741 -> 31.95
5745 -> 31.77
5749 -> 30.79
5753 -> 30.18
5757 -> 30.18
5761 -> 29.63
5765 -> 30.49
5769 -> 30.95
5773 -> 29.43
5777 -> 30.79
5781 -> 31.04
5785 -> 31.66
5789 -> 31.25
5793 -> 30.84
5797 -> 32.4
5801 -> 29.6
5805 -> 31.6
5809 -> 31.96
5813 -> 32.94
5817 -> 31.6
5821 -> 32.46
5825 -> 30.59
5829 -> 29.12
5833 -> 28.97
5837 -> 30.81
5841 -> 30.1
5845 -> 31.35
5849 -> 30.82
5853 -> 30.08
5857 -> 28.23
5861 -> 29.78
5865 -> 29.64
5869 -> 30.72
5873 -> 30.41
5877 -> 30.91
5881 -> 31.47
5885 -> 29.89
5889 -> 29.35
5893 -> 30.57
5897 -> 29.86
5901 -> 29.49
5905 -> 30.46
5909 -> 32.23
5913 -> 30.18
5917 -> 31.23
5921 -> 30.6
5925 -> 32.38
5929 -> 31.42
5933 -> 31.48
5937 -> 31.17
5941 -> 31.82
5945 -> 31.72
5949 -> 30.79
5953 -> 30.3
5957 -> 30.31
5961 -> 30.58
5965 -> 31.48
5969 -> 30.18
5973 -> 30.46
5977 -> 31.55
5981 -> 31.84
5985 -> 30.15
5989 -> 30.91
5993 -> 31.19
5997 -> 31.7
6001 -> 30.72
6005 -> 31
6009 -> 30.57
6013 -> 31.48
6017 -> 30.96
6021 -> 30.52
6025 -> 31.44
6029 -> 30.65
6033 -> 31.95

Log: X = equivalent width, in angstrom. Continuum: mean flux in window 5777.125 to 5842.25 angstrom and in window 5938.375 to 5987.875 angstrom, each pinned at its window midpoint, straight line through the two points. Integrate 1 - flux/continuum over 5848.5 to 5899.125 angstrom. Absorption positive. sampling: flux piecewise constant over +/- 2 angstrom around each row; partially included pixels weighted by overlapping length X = 1.5 angstrom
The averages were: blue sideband 31.1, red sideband 30.9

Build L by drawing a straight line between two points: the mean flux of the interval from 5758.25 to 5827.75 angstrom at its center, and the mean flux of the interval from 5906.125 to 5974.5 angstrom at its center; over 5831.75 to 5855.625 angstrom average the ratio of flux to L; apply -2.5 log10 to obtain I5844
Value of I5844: 0.03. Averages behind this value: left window 31.1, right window 31.1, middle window 30.3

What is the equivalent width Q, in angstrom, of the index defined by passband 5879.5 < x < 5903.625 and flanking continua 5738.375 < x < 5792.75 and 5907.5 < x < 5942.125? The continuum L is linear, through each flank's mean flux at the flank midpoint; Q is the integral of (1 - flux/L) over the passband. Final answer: 0.9 angstrom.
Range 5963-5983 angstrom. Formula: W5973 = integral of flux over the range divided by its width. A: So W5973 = 31.1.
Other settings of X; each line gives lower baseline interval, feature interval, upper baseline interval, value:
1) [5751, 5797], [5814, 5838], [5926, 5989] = 0.1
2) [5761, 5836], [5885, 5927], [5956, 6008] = 0.5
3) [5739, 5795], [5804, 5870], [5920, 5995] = 0.6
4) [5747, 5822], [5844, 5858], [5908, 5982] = 0.4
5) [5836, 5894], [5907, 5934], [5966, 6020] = -0.7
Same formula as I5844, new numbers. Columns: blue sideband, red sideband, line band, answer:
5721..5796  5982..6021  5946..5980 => 0.01 mag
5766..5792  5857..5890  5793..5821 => -0.04 mag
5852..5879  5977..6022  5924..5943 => -0.04 mag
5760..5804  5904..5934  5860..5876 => 0.03 mag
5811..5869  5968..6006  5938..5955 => -0.01 mag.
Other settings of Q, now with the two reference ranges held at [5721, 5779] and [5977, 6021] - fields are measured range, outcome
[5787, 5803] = -0.1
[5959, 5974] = 0.2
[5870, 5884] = 0.1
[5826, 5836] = 0.5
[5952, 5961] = 0.2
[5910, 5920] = 0.0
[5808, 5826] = -0.6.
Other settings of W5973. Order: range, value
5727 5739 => 32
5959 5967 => 31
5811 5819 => 32.3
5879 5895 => 30.3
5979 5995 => 31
